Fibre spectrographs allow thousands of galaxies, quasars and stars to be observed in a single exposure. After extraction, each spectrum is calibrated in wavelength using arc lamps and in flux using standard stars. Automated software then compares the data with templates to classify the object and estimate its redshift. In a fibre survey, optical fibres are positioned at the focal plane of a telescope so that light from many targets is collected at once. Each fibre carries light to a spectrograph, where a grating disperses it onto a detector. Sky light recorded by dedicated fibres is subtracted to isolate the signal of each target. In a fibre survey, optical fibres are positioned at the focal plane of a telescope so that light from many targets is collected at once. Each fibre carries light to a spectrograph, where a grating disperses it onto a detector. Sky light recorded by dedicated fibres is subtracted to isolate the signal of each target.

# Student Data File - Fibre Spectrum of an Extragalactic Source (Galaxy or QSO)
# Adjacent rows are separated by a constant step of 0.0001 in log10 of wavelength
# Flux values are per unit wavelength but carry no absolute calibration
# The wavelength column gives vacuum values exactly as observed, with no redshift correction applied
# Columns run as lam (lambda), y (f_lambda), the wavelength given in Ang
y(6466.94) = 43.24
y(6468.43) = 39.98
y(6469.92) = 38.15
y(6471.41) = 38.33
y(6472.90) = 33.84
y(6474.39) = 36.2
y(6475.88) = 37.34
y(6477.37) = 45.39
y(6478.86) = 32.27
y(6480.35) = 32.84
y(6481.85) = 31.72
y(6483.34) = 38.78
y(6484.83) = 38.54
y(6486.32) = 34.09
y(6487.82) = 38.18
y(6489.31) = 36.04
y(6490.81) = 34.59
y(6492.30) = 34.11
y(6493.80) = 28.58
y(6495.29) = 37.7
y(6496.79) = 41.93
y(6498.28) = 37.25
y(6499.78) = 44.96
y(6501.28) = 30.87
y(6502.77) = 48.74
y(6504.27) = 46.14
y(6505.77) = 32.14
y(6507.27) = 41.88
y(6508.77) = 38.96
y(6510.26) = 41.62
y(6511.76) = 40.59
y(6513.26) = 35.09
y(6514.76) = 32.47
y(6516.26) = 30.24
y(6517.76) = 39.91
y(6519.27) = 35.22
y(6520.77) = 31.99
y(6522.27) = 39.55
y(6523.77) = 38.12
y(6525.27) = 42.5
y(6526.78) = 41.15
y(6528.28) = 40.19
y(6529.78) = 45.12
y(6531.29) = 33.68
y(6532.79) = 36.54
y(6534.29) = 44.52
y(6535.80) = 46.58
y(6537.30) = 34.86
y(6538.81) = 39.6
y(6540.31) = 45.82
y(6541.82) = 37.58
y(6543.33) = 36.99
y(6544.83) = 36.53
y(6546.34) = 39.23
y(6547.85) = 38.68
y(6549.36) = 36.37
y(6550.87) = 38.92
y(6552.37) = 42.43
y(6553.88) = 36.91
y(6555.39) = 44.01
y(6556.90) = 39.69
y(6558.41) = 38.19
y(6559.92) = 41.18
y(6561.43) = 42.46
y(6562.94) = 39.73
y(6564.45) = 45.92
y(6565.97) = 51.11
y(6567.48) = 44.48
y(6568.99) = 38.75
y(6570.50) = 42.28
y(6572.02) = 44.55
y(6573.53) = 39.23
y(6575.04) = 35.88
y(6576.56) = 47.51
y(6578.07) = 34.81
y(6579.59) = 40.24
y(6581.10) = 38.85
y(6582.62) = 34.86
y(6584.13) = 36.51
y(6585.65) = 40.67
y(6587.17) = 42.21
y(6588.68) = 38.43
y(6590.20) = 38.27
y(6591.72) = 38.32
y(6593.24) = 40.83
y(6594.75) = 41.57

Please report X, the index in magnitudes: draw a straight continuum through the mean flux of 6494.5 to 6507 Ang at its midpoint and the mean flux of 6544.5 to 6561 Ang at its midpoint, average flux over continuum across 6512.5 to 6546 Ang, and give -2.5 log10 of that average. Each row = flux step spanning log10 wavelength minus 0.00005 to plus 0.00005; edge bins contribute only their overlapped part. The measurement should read 0.04 mag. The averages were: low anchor 40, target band 38.4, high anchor 39.4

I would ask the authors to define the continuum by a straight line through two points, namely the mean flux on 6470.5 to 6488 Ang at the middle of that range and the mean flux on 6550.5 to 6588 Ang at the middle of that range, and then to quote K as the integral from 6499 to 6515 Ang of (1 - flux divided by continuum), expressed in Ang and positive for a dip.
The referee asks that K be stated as -0.8 Ang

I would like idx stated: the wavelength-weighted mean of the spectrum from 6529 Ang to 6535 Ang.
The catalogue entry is 40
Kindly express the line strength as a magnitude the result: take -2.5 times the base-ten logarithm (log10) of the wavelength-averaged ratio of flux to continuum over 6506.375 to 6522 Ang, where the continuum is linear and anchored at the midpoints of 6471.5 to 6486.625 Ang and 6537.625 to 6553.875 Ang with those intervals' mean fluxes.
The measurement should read 0.025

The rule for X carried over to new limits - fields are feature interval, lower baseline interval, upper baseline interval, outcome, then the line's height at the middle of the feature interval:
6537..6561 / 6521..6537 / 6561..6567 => 0.096 mag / 42.9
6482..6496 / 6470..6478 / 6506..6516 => 0.074 mag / 38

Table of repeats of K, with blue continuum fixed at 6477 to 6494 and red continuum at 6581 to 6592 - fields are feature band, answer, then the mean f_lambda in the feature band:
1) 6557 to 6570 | -1.64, 42.6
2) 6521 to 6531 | -0.99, 40.3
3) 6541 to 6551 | -0.13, 37.7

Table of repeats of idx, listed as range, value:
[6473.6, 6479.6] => 37.8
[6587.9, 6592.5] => 38.4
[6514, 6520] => 34.4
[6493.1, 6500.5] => 38.1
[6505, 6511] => 38.7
